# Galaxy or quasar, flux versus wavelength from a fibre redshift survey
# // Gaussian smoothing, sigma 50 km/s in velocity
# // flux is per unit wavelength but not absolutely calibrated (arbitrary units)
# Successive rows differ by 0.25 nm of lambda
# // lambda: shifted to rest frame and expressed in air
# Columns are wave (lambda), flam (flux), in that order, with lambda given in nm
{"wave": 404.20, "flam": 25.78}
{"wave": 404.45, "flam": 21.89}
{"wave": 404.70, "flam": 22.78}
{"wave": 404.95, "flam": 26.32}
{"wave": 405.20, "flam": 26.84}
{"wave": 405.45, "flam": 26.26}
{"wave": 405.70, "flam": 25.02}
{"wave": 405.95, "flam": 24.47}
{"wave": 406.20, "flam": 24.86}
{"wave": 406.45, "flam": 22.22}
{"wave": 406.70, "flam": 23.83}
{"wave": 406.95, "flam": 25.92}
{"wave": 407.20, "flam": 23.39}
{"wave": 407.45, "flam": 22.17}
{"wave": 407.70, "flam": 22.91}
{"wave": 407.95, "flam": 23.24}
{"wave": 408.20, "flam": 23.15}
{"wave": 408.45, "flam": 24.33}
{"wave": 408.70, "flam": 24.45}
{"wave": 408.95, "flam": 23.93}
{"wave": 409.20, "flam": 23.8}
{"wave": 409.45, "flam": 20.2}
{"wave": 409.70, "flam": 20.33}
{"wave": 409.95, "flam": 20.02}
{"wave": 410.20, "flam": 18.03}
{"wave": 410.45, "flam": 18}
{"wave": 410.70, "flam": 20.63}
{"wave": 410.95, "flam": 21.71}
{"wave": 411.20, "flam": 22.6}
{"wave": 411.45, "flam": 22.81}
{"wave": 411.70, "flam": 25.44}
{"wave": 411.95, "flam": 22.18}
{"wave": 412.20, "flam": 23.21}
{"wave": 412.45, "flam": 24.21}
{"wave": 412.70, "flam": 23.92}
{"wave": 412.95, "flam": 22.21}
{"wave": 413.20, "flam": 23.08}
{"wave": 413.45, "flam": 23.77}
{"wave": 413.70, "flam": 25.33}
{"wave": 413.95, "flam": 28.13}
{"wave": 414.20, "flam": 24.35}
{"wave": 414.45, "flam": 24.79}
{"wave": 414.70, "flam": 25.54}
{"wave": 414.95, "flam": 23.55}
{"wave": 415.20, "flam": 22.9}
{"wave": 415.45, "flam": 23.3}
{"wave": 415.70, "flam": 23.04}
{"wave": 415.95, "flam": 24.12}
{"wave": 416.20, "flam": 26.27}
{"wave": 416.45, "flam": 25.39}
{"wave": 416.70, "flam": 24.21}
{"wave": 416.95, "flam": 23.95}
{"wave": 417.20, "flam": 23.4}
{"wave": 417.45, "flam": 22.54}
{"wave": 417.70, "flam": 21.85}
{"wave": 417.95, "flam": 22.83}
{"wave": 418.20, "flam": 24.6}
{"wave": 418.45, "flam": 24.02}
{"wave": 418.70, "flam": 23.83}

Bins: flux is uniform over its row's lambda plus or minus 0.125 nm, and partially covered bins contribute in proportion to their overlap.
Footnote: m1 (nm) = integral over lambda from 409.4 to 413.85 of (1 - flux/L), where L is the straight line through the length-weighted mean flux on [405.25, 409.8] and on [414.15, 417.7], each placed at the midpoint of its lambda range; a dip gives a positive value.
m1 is 0.312 nm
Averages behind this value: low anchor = 23.7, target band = 22.2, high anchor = 24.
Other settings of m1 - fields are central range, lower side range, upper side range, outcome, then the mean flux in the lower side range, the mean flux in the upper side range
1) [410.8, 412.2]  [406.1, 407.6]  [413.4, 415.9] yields 0.07 nm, 23.7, 24.5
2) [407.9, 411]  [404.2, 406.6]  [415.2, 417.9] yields 0.34 nm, 24.6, 23.7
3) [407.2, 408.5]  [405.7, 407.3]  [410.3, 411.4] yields 0.00 nm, 24.2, 20.8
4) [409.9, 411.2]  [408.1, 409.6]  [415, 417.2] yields 0.20 nm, 23.3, 24.1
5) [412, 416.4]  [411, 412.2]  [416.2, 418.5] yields -0.14 nm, 23.2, 23.8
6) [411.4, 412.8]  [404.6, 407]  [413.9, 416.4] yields 0.05 nm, 24.8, 24.5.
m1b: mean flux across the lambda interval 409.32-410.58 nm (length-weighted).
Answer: 19.3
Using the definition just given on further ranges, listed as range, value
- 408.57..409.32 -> 24.1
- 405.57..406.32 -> 24.8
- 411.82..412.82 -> 23.4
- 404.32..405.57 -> 24.8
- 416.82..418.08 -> 22.9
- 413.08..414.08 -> 25.1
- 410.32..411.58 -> 21.2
